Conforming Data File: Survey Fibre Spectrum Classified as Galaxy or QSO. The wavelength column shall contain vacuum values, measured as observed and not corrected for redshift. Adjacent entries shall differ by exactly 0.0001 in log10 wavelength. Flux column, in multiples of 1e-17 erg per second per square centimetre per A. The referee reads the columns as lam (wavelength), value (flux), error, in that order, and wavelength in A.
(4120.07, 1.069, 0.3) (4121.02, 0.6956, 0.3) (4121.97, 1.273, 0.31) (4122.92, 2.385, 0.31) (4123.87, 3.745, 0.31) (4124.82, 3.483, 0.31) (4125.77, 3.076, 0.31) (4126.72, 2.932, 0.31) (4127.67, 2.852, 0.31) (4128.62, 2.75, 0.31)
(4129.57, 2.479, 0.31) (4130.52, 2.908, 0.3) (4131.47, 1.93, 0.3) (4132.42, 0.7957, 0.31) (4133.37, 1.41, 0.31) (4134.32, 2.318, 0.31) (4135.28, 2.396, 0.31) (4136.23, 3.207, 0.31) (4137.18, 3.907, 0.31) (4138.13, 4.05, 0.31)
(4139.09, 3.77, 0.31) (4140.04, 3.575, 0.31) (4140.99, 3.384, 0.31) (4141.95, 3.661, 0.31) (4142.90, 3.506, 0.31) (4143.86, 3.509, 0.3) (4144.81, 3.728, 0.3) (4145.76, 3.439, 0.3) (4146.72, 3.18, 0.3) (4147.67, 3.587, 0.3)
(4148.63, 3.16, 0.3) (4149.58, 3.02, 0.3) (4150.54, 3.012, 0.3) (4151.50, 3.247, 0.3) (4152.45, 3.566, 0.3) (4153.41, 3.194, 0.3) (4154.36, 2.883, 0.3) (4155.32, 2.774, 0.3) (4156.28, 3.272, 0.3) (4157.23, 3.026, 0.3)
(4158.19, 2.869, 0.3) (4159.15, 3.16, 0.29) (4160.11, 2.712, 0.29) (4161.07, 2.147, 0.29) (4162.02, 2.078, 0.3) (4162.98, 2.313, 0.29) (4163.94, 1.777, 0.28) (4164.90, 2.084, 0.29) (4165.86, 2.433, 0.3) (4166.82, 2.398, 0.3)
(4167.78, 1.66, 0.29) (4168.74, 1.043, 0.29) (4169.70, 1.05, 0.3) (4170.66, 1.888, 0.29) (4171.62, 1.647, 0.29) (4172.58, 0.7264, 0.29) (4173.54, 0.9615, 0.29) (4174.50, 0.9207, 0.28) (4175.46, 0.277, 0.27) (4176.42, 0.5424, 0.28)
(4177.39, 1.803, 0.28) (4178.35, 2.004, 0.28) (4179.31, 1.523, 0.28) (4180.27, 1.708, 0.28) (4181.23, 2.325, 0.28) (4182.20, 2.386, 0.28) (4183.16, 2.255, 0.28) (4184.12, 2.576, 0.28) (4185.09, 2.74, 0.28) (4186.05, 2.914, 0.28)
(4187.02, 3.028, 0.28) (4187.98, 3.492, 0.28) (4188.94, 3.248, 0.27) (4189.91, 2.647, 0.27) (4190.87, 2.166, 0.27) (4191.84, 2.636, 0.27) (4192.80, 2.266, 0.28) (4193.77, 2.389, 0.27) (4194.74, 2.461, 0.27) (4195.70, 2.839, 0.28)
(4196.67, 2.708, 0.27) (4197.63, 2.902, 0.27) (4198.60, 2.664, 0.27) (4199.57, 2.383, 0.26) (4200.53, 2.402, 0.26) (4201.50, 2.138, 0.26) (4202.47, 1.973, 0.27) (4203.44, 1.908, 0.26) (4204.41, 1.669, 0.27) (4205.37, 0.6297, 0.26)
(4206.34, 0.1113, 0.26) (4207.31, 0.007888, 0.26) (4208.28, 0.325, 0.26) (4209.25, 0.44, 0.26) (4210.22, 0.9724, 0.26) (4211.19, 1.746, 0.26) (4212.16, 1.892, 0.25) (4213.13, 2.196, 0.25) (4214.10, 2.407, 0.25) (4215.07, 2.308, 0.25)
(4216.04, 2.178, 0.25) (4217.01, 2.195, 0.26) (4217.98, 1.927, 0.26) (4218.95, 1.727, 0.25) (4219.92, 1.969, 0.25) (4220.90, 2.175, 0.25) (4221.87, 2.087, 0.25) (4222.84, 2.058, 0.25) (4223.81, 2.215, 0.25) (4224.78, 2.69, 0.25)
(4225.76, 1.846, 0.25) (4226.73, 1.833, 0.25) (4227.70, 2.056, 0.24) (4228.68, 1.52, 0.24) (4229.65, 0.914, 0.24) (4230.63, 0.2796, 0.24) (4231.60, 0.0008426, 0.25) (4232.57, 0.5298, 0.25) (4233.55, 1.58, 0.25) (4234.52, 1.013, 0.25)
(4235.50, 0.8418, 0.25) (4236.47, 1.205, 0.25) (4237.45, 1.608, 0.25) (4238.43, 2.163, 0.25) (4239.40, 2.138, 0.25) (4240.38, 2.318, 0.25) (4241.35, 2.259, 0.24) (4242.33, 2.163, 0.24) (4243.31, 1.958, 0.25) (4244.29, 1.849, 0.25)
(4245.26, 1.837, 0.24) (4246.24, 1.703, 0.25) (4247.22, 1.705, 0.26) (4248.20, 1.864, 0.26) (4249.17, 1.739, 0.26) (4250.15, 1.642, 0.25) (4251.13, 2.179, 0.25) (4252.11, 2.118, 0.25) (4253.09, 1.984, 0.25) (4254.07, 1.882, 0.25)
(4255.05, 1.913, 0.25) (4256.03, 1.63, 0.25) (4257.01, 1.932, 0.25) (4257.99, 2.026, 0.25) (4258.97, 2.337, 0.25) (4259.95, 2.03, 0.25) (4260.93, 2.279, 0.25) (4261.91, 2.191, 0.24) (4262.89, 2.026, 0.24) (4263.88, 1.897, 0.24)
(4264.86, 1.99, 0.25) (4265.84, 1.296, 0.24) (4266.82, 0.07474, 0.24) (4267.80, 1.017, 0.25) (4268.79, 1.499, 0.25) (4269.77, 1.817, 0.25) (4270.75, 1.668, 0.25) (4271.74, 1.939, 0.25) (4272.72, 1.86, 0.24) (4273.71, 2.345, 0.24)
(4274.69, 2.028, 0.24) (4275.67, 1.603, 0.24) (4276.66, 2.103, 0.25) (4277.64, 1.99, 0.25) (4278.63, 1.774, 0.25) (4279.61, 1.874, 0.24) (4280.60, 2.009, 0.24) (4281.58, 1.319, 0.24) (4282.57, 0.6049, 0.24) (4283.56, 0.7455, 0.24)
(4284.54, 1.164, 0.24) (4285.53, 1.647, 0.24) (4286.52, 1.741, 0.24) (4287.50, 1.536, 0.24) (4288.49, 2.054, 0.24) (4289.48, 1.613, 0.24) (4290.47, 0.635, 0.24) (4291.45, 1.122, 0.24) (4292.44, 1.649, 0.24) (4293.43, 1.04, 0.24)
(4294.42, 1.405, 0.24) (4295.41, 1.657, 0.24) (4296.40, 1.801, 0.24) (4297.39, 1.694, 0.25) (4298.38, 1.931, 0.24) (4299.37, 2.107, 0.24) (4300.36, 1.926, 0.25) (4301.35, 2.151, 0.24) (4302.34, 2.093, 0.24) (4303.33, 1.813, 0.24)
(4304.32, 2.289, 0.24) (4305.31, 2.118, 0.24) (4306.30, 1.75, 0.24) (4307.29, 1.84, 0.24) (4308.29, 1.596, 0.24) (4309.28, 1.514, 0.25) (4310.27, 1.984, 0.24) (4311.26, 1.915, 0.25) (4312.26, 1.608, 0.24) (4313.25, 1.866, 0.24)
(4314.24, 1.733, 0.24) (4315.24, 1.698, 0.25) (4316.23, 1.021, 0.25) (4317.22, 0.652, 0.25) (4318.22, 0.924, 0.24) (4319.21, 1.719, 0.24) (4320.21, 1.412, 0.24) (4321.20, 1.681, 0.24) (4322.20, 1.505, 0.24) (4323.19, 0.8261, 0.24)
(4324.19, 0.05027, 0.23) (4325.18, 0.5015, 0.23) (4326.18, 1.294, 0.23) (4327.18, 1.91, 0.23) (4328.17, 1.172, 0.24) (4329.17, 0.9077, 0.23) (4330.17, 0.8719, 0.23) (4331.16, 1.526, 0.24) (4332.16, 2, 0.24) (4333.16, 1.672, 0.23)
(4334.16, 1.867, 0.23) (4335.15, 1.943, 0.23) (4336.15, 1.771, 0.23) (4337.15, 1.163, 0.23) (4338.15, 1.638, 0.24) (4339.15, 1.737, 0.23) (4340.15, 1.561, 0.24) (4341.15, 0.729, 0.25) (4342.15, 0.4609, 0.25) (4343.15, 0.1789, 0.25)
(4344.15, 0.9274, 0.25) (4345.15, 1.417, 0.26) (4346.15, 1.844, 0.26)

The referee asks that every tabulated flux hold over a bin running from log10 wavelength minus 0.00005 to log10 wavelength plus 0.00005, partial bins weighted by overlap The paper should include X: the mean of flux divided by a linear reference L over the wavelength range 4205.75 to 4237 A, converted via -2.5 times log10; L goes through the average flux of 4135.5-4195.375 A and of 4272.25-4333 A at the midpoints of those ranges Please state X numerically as 0.410 mag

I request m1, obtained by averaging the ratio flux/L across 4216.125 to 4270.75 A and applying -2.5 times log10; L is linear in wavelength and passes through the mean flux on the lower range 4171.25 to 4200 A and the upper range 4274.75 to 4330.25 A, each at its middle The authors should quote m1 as 0.07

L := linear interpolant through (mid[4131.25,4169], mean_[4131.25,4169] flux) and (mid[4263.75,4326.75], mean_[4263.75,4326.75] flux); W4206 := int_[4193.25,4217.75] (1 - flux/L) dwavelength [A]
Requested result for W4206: 5.5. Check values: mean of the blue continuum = 2.85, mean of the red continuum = 1.56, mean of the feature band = 1.83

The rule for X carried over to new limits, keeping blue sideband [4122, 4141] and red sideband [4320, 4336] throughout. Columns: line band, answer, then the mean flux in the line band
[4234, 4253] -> 0.09 mag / 1.81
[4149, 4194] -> 0.11 mag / 2.27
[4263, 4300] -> 0.07 mag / 1.58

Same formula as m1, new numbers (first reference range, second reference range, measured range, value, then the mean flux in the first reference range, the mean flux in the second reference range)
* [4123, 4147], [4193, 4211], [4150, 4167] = -0.06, 3.03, 1.73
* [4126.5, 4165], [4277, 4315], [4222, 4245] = 0.33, 2.92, 1.67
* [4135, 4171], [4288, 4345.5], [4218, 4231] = 0.25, 2.89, 1.48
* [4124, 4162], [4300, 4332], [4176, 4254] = 0.25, 3.02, 1.5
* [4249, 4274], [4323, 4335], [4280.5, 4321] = -0.08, 1.82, 1.25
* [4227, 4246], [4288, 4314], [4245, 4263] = -0.24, 1.49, 1.74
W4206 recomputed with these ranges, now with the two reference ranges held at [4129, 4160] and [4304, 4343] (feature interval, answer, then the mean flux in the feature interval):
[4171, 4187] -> 5.74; 1.75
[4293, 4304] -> -0.95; 1.8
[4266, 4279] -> 1.55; 1.66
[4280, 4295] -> 3.41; 1.36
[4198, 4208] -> 3.79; 1.58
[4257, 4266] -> -0.16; 2.03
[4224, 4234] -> 4.13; 1.35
